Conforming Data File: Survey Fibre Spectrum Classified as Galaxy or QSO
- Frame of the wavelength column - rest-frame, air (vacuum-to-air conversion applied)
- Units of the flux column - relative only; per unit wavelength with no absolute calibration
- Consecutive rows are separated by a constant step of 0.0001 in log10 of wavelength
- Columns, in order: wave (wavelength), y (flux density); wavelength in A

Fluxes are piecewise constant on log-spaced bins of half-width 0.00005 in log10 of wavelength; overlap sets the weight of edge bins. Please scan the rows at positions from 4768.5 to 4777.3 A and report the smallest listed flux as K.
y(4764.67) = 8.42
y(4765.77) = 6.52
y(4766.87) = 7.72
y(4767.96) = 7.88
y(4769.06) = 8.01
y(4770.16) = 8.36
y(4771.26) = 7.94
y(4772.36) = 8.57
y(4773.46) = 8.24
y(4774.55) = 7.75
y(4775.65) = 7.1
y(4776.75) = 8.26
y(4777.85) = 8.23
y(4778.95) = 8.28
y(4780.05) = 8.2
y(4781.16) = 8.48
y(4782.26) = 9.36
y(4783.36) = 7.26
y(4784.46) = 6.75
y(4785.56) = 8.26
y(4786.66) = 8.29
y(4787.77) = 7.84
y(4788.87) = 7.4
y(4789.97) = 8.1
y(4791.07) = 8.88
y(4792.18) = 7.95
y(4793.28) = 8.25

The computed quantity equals 7.1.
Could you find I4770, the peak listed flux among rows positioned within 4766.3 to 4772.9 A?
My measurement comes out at 8.57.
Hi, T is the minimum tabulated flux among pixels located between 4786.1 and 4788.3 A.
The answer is 7.84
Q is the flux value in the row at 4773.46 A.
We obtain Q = 8.24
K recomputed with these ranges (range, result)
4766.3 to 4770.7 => 7.72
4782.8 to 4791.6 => 6.75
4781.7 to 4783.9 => 7.26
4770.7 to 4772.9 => 7.94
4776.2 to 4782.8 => 8.2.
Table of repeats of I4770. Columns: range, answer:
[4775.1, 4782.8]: 9.36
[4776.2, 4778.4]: 8.26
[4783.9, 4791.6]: 8.88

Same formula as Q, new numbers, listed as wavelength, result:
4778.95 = 8.28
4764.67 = 8.42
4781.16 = 8.48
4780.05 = 8.2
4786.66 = 8.29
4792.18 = 7.95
